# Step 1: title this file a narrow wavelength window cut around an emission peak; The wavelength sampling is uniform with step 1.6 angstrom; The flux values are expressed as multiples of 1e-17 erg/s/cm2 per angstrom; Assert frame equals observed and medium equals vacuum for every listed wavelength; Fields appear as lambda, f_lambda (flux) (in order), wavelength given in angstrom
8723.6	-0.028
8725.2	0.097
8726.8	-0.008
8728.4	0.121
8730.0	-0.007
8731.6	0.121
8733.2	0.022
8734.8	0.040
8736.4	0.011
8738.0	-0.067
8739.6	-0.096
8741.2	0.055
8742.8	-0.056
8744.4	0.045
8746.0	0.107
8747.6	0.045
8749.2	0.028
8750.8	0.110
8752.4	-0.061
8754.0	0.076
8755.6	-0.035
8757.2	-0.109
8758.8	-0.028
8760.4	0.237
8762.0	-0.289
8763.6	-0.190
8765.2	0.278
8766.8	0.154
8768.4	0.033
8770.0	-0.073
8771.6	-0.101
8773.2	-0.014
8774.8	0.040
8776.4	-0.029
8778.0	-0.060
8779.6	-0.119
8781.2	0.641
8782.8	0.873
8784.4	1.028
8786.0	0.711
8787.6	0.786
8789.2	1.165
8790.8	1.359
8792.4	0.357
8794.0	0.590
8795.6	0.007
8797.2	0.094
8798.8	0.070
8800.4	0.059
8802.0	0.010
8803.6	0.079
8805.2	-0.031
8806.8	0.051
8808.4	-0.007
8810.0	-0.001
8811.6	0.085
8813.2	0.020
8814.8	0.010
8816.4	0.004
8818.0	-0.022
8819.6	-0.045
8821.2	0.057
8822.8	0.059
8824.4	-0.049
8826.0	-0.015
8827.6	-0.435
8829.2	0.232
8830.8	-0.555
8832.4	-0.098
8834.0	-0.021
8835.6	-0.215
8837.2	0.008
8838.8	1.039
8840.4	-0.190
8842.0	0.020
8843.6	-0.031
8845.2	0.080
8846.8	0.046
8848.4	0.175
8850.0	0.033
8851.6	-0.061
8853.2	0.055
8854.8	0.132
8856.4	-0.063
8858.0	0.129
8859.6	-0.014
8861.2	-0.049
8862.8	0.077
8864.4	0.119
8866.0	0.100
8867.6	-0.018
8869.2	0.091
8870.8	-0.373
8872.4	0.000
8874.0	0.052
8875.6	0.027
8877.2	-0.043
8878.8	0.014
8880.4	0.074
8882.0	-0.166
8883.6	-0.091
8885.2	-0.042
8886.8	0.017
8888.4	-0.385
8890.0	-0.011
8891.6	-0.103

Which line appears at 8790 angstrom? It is [O II] 3727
